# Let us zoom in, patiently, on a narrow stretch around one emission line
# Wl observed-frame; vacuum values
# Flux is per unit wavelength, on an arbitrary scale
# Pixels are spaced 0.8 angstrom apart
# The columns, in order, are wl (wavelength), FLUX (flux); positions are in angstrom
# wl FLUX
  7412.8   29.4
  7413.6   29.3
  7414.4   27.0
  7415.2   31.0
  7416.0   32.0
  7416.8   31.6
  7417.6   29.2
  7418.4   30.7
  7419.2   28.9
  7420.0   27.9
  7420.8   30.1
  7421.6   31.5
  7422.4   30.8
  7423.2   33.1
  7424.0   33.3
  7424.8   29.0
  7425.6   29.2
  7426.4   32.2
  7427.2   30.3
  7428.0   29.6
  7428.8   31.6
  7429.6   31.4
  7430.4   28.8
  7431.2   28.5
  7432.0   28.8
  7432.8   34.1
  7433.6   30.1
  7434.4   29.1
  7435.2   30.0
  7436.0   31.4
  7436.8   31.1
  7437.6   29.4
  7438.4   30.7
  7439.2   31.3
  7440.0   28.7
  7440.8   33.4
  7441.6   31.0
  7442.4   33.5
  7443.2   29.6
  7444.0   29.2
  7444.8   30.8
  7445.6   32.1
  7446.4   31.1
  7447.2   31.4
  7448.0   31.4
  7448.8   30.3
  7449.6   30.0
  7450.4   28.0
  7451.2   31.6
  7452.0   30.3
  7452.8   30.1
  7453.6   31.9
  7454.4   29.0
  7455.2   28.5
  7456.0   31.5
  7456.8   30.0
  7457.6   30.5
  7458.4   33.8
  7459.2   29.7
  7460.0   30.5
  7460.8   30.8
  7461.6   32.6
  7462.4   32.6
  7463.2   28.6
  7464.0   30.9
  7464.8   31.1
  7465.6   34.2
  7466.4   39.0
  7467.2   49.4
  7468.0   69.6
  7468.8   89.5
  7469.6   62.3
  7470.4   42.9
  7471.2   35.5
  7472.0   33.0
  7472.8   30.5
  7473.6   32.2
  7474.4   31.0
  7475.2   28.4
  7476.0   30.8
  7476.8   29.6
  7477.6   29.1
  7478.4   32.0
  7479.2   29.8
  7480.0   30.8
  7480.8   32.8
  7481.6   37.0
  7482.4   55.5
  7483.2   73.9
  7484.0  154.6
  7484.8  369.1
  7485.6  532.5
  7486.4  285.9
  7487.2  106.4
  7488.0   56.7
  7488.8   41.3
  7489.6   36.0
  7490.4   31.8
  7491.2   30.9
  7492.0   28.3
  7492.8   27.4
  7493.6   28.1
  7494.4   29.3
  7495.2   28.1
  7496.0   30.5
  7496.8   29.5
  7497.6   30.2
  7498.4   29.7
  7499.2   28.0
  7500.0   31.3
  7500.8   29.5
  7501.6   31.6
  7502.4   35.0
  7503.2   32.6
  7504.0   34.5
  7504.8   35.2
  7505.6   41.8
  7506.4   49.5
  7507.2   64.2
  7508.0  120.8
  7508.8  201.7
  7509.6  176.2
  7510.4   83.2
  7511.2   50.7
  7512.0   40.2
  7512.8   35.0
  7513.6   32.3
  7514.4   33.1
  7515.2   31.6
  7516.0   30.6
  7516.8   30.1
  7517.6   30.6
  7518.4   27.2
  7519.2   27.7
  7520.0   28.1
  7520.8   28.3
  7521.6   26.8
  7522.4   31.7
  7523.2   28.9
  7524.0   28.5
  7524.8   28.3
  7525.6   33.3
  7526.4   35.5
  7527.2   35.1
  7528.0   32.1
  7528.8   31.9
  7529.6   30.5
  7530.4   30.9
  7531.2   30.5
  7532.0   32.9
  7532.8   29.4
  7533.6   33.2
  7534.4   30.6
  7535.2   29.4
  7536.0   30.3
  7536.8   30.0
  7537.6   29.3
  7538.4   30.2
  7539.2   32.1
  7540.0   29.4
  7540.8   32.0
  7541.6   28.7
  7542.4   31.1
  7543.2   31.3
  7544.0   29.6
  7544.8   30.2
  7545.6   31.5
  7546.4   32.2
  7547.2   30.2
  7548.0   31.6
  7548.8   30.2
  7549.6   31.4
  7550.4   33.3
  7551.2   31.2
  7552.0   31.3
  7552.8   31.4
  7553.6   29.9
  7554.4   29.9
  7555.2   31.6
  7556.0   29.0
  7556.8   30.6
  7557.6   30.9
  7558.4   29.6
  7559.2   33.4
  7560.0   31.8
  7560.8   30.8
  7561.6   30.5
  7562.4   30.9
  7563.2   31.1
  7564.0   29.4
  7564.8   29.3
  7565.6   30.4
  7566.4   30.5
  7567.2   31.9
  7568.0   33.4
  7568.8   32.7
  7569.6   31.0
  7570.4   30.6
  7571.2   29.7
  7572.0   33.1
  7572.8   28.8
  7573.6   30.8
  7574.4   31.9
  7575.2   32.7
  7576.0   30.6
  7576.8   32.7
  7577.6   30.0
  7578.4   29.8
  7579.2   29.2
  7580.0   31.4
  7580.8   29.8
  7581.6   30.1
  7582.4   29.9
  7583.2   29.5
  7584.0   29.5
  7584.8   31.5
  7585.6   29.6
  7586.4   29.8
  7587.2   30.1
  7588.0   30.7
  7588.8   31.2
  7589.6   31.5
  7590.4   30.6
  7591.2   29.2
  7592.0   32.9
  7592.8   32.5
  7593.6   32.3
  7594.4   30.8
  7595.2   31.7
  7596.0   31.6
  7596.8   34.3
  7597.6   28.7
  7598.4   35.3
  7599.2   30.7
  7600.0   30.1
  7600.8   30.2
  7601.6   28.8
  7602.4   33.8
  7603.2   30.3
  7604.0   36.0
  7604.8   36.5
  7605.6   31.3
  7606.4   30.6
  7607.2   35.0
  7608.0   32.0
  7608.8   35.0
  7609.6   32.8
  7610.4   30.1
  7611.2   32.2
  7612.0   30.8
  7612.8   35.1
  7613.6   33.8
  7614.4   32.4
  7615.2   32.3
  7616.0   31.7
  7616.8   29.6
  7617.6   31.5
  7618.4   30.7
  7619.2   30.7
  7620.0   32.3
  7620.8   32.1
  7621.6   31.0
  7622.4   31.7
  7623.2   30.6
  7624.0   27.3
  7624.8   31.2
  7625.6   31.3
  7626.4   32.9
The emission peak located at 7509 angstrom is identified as [N II] 6583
